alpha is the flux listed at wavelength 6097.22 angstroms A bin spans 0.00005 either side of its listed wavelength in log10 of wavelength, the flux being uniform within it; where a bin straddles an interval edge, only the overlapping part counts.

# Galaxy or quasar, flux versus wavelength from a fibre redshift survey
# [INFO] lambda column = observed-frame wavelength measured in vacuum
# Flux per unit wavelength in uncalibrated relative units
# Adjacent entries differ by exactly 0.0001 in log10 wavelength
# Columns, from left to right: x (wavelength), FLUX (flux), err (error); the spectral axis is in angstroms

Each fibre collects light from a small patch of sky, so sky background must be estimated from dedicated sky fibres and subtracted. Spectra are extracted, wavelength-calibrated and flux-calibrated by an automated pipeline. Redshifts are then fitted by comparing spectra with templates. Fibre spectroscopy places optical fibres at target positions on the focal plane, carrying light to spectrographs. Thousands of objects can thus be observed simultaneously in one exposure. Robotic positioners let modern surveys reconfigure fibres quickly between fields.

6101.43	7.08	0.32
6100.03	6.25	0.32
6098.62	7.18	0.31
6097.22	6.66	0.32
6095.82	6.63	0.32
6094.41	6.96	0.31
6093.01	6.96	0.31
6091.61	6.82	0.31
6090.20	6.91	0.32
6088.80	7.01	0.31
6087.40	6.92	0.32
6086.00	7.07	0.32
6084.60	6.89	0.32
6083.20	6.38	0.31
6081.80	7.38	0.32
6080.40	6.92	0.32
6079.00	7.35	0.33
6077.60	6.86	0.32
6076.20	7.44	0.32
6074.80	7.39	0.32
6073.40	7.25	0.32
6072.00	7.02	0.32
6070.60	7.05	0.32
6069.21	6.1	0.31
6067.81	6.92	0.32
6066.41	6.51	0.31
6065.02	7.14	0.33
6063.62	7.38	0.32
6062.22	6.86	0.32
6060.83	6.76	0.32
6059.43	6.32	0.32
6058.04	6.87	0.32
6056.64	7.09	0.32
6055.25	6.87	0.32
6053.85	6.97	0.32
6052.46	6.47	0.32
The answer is 6.66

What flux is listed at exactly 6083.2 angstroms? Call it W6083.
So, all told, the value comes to 6.38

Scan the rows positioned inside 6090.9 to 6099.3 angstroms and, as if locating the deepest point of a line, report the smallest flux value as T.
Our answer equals 6.63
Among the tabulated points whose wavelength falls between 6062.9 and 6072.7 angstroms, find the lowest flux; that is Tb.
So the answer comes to 6.1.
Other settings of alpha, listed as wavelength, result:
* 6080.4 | 6.92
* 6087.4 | 6.92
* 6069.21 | 6.1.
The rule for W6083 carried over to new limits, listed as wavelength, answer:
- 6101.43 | 7.08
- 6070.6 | 7.05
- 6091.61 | 6.82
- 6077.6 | 6.86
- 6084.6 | 6.89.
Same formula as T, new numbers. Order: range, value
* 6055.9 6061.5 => 6.32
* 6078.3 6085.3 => 6.38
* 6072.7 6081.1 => 6.86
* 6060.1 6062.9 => 6.76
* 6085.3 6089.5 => 6.92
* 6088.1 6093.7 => 6.82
